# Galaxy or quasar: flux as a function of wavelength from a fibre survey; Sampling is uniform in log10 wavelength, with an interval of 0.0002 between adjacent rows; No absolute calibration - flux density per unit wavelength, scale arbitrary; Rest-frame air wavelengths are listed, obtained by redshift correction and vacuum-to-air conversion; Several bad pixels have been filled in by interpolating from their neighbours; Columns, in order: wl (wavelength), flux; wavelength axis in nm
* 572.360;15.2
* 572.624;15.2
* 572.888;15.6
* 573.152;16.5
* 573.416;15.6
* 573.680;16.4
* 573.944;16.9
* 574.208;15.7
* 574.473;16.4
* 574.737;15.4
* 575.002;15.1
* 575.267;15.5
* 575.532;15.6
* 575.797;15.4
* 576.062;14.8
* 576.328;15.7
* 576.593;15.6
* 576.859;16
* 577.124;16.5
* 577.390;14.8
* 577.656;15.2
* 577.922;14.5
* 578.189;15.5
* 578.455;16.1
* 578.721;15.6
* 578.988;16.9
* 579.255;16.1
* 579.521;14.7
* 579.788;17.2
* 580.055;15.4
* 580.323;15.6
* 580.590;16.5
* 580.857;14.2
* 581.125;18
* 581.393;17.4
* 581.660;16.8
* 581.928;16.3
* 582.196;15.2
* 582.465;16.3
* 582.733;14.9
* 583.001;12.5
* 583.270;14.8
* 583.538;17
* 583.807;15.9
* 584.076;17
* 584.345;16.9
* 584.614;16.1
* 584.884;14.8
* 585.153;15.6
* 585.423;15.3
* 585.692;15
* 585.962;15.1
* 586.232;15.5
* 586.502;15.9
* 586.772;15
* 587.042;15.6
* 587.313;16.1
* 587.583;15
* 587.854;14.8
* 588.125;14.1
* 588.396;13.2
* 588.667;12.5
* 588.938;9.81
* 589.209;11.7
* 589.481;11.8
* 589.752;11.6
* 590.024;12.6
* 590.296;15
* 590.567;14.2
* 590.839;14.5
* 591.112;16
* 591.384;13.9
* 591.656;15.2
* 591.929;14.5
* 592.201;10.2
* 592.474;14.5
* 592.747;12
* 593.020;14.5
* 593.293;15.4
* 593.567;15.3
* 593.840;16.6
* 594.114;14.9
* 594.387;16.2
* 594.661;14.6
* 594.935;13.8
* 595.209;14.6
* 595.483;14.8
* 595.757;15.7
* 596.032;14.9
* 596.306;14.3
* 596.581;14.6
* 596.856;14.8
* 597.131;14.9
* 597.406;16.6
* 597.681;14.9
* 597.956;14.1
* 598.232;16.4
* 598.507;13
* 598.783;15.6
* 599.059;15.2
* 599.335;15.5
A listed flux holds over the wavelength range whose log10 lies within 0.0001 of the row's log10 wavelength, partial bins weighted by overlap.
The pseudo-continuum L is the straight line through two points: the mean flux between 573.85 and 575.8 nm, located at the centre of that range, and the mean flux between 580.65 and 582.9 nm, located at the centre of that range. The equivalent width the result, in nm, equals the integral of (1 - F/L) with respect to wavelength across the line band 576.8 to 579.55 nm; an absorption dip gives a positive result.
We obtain 0.05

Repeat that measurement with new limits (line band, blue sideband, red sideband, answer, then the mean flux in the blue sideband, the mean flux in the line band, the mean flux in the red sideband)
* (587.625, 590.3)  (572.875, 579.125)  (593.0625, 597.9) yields 0.46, 15.7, 12.7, 15.1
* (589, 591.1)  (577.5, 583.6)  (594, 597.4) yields 0.29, 15.8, 13.1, 14.9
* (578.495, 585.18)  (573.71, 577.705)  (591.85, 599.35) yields -0.23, 15.7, 15.9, 14.7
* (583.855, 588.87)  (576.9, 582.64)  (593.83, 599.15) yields 0.14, 15.9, 15.1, 15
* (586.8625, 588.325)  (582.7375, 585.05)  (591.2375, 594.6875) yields 0.01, 15.6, 15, 14.4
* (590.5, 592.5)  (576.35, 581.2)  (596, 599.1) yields 0.15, 15.8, 14.1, 14.9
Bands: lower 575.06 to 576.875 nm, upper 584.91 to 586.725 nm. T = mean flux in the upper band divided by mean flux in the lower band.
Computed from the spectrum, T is 0.99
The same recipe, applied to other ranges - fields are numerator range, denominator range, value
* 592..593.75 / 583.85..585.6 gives 0.86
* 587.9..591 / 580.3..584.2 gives 0.81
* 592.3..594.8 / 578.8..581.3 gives 0.92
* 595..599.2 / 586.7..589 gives 1.06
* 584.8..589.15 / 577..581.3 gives 0.92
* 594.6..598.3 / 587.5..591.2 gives 1.12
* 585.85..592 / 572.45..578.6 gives 0.90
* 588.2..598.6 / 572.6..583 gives 0.90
